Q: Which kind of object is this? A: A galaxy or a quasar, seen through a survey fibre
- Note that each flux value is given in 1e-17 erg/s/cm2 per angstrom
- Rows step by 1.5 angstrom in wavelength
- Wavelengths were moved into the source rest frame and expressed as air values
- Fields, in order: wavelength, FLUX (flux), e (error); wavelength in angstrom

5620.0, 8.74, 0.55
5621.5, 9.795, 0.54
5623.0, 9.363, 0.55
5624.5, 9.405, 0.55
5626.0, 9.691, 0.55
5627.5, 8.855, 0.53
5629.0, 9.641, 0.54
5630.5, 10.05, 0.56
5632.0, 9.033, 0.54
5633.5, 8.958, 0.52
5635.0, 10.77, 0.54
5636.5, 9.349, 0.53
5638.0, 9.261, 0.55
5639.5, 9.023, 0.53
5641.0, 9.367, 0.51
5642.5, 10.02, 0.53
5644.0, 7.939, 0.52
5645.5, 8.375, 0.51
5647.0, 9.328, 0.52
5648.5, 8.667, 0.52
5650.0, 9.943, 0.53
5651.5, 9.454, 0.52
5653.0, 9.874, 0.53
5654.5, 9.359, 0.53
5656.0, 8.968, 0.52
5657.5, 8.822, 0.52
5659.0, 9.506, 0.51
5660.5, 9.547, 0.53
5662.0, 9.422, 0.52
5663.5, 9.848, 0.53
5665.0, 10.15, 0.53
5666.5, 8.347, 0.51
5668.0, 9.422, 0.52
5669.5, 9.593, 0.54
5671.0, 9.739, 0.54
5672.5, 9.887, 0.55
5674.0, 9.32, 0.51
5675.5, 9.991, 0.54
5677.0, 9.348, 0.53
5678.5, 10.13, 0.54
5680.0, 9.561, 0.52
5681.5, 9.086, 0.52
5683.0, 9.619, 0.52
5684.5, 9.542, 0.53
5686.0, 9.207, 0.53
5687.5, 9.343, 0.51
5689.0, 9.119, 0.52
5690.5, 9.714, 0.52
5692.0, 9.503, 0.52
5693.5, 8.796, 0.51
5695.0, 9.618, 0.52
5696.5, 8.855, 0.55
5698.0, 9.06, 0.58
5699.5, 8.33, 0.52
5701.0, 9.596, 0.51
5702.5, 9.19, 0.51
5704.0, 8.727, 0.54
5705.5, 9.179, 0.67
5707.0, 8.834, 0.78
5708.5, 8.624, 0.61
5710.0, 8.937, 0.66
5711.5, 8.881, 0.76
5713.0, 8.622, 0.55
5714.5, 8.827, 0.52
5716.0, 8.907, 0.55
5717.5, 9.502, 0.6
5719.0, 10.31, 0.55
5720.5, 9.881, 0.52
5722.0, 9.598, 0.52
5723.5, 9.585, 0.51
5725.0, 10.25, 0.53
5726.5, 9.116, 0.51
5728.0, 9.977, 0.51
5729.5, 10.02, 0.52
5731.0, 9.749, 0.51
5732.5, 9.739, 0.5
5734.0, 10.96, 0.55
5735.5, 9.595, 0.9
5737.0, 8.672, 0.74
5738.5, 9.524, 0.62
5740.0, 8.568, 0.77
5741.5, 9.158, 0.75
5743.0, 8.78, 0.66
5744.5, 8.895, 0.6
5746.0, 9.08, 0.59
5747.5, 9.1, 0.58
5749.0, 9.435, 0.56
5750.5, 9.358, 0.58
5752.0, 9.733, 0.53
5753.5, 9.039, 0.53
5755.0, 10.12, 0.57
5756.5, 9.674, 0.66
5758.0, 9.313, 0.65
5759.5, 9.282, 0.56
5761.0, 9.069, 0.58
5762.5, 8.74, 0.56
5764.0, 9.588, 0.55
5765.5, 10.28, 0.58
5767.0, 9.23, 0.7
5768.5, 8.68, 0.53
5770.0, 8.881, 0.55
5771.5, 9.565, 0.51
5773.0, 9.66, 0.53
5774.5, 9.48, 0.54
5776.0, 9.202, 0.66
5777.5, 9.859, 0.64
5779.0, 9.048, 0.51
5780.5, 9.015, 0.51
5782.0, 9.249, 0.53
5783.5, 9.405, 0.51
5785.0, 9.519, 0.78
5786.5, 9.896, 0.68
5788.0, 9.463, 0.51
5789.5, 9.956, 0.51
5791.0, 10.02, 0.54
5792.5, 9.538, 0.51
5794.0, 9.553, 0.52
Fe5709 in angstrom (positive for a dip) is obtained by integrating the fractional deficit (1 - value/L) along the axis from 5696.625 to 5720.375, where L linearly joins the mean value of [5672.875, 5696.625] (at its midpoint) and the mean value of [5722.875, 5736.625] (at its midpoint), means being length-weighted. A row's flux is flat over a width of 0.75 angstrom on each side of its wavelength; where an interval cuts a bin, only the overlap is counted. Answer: 1.5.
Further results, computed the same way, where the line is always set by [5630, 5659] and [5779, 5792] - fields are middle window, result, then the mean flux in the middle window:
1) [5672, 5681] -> -0.32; 9.68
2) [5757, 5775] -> 0.35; 9.32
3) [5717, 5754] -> -0.23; 9.51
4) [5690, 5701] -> 0.28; 9.14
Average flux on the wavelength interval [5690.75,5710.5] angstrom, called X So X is 9.04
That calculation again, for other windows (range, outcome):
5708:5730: 9.4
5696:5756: 9.31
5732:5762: 9.35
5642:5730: 9.33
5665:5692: 9.49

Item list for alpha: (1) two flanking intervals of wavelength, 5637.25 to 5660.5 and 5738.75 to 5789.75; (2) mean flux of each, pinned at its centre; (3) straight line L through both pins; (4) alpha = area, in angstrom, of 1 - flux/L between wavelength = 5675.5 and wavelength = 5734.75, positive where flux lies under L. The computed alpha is -0.8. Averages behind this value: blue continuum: 9.21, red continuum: 9.33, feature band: 9.39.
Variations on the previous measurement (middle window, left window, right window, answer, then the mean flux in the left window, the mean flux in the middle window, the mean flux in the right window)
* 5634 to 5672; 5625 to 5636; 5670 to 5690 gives 0.7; 9.56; 9.36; 9.53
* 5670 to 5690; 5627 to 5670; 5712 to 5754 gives -0.3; 9.34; 9.53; 9.43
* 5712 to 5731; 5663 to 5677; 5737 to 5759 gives -0.4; 9.57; 9.55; 9.25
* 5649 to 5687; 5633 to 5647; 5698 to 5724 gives -1.2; 9.24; 9.5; 9.14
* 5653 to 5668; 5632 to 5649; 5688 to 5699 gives -0.3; 9.19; 9.36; 9.22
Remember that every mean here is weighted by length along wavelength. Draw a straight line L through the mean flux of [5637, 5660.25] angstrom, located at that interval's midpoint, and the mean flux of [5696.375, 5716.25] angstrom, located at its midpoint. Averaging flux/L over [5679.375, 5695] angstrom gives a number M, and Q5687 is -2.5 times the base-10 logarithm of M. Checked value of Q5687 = -0.04 mag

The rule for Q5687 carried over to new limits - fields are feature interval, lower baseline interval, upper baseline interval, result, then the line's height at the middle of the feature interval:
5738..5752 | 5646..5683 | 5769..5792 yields 0.04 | 9.47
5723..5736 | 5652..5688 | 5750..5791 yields -0.05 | 9.45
